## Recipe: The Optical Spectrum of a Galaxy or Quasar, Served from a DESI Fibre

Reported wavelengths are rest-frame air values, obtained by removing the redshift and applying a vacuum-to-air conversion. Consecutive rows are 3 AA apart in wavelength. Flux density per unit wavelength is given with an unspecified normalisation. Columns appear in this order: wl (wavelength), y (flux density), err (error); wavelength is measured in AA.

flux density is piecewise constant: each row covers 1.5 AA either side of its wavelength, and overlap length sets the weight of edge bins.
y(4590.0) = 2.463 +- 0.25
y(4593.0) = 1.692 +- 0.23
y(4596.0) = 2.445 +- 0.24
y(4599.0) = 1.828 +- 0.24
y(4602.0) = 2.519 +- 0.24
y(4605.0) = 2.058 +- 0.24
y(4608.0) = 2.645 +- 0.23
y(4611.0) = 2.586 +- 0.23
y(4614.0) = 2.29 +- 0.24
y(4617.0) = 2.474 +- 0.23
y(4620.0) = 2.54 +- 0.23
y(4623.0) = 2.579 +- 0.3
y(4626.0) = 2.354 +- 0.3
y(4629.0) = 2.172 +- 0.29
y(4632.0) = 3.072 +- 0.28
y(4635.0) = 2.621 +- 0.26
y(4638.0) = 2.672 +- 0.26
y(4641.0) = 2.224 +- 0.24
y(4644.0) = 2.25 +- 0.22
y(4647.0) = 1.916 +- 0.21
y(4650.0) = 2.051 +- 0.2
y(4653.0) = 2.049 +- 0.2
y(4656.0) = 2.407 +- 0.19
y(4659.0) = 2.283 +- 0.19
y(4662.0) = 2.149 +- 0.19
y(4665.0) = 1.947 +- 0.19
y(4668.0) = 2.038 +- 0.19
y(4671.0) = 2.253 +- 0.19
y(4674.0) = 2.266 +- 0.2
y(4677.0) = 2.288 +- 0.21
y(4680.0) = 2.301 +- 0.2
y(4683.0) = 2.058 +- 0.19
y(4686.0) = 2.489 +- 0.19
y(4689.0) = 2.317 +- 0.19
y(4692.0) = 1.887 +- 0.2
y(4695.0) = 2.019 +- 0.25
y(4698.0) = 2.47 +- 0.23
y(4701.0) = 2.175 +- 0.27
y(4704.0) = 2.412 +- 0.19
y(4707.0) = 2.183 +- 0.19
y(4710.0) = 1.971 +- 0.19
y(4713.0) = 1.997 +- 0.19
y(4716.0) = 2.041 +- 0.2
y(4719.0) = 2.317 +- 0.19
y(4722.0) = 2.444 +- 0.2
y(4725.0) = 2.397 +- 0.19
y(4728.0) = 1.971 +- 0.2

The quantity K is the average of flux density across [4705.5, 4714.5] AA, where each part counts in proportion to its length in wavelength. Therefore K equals 2.05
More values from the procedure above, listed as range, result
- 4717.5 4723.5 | 2.38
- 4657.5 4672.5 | 2.13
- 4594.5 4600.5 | 2.14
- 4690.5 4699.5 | 2.13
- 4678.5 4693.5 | 2.21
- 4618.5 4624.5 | 2.56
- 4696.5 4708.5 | 2.31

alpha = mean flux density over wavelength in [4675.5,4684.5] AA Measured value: 2.22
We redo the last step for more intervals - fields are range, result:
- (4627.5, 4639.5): 2.63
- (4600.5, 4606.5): 2.29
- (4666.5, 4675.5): 2.19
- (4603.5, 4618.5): 2.41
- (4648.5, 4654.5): 2.05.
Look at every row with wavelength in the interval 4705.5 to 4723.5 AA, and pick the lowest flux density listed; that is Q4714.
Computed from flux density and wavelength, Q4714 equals 1.971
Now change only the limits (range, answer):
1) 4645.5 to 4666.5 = 1.916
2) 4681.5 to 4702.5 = 1.887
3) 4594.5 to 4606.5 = 1.828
